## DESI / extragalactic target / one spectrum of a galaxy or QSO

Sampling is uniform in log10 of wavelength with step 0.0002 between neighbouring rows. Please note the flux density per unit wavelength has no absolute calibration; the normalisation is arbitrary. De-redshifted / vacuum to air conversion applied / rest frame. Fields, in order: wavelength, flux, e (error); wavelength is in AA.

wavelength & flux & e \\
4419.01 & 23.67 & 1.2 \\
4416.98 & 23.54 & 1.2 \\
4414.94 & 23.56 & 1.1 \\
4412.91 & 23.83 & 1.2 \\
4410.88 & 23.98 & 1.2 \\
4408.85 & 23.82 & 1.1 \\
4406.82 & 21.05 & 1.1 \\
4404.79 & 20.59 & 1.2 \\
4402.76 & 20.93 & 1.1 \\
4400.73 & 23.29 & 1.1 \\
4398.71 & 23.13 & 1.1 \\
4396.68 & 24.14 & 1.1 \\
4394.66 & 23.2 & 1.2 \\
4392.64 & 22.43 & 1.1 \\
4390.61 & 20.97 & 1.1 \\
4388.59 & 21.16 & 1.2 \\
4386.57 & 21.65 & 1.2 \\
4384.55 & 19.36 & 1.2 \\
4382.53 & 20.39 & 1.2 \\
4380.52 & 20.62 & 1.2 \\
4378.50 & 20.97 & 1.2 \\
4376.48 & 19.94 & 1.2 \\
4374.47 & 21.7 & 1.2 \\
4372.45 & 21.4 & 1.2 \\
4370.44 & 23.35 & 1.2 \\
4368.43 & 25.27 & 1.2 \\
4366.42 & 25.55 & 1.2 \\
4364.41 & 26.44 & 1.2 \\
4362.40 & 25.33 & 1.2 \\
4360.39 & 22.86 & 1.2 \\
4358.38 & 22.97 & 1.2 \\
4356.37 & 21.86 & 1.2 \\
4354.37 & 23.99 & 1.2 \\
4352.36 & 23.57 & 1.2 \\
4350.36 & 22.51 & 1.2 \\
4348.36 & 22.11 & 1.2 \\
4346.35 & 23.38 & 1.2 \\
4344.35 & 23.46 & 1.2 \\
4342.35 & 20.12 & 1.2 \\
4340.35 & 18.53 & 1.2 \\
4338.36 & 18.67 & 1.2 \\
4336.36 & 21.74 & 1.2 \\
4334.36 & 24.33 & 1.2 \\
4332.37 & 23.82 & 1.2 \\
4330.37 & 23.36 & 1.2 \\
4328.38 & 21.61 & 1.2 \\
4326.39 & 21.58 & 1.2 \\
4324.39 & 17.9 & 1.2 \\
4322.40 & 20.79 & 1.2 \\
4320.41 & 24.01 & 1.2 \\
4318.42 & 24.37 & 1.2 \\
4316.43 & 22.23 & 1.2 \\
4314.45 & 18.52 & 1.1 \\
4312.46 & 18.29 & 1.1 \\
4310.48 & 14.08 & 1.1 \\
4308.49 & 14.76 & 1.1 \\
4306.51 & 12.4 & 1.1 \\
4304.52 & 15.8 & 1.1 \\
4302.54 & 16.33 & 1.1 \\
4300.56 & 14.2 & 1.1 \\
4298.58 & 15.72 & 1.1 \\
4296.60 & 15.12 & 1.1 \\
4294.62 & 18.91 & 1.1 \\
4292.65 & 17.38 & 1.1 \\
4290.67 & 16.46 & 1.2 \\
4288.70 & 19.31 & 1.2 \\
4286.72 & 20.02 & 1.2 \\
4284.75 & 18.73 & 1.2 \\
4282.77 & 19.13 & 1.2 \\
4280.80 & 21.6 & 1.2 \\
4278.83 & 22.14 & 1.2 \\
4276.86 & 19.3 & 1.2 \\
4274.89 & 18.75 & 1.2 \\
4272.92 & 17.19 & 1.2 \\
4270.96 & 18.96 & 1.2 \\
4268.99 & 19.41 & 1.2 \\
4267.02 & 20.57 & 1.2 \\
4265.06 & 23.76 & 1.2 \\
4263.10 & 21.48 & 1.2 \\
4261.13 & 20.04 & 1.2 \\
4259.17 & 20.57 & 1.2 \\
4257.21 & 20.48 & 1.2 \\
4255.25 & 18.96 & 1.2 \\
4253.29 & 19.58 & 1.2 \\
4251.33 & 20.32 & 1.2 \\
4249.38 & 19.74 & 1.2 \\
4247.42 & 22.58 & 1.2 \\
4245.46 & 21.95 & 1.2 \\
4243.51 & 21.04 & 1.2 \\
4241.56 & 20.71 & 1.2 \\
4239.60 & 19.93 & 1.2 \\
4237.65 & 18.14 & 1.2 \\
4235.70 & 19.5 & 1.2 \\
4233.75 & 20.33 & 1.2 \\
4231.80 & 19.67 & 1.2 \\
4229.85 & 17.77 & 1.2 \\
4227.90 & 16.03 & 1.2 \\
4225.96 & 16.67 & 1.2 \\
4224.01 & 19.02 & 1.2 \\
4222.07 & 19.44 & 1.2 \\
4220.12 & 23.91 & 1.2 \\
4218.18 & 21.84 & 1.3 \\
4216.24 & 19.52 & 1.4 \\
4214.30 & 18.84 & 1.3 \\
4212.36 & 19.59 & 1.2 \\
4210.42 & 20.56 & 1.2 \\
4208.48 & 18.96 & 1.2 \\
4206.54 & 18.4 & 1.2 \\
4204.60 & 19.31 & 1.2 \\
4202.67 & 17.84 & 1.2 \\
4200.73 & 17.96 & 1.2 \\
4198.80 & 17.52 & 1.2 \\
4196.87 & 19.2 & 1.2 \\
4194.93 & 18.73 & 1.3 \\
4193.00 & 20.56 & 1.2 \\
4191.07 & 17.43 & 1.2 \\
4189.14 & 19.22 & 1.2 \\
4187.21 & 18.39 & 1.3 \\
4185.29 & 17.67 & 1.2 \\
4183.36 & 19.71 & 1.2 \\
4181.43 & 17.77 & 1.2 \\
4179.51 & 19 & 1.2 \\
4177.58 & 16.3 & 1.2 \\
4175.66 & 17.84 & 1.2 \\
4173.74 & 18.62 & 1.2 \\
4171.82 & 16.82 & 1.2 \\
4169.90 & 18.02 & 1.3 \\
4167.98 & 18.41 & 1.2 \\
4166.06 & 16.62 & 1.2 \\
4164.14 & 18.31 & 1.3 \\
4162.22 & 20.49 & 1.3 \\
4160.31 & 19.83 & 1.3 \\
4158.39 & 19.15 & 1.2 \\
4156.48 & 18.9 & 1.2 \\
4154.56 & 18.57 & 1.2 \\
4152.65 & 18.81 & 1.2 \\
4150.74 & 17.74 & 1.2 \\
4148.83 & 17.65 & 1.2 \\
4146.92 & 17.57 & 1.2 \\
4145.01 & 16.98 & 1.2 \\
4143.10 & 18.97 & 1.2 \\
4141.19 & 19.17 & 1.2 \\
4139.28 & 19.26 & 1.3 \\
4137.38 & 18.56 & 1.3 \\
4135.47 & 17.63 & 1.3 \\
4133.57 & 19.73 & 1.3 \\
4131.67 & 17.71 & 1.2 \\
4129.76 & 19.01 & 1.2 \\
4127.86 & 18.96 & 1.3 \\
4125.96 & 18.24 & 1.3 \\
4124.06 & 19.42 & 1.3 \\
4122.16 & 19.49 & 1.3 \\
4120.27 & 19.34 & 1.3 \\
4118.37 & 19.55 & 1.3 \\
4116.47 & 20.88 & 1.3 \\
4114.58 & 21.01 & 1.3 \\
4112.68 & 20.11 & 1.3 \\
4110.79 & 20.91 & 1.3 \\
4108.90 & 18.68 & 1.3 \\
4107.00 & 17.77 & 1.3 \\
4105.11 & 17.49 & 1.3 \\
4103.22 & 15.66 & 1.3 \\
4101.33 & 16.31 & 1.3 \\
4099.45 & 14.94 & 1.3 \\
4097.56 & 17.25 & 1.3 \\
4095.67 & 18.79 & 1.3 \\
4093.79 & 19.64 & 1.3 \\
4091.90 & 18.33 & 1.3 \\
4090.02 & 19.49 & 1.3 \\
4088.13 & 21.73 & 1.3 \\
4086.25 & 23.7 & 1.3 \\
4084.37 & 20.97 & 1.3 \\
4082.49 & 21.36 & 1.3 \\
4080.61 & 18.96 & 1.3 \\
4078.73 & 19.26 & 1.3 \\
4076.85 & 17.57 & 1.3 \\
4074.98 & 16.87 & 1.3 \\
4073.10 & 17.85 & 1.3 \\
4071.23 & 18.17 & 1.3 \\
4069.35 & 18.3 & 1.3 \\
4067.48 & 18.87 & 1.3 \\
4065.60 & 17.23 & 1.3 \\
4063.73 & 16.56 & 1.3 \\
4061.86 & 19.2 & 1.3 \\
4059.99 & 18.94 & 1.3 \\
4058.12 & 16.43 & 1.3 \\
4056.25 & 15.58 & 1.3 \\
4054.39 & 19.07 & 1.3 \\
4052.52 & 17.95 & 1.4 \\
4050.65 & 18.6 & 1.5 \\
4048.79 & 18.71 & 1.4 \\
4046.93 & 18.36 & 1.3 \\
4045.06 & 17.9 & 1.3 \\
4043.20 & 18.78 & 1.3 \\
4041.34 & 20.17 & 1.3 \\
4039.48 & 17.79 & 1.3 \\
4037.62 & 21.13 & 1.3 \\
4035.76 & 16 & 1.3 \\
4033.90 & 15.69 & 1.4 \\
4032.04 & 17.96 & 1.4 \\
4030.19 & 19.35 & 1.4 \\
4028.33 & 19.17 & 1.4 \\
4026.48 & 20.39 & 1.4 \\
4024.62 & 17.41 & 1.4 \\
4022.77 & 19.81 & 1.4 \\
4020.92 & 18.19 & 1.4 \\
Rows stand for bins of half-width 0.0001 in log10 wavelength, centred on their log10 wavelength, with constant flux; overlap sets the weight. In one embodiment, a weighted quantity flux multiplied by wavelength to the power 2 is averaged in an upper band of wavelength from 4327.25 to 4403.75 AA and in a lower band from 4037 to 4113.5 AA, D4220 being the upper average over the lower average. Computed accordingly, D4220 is 1.38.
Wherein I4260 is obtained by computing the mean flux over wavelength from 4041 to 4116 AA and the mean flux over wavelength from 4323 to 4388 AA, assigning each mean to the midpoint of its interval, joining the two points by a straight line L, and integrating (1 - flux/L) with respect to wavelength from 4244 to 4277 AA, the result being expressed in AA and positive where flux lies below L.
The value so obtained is 1.10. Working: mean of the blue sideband 18.6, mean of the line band 20.2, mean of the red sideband 22.2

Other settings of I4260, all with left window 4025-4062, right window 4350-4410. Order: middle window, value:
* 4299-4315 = 4.5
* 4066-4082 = 0.4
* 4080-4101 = -0.6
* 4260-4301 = 4.3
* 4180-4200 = 1.5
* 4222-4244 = 1.8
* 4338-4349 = 0.4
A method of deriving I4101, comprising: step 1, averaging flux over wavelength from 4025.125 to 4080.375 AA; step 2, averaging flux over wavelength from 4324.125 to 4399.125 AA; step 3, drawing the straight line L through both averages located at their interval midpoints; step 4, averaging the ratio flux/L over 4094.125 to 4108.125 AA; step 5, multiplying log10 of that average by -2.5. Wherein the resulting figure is 0.11 mag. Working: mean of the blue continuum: 18.2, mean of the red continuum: 22.3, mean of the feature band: 17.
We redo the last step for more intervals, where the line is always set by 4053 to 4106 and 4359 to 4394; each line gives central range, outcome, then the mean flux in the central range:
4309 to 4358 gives 0.02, 21.4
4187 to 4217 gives 0.06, 18.9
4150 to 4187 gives 0.07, 18.4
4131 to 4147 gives 0.04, 18.5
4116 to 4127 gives -0.03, 19.4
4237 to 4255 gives 0.01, 20.4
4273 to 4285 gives 0.07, 19.8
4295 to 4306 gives 0.35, 15.5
